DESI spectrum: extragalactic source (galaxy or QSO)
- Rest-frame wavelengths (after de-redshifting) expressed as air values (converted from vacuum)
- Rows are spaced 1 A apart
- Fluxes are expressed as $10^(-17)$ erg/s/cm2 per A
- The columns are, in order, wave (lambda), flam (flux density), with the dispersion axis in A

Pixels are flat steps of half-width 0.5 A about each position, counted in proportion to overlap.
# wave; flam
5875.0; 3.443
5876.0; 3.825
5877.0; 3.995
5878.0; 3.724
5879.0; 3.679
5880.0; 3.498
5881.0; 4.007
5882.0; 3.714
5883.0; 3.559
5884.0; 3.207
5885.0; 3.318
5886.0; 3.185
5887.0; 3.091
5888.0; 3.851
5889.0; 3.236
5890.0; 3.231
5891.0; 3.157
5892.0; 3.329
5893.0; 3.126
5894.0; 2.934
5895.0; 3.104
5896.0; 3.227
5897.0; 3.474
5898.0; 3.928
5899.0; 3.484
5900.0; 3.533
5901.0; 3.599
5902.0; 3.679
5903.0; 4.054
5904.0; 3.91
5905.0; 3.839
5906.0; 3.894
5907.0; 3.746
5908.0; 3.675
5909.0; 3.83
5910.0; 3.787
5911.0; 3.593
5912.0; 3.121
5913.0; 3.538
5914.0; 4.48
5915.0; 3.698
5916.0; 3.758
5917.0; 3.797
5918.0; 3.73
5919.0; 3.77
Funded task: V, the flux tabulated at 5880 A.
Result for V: 3.498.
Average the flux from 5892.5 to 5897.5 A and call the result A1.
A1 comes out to 3.17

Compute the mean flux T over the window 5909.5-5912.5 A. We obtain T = 3.5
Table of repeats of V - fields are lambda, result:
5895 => 3.104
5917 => 3.797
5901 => 3.599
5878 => 3.724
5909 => 3.83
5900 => 3.533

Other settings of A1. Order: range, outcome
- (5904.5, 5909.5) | 3.8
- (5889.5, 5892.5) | 3.24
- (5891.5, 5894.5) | 3.13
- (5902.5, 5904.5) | 3.98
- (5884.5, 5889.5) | 3.34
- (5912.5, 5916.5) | 3.87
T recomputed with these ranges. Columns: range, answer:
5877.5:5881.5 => 3.73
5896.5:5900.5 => 3.6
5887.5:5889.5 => 3.54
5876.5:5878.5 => 3.86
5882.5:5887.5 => 3.27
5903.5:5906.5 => 3.88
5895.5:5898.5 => 3.54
